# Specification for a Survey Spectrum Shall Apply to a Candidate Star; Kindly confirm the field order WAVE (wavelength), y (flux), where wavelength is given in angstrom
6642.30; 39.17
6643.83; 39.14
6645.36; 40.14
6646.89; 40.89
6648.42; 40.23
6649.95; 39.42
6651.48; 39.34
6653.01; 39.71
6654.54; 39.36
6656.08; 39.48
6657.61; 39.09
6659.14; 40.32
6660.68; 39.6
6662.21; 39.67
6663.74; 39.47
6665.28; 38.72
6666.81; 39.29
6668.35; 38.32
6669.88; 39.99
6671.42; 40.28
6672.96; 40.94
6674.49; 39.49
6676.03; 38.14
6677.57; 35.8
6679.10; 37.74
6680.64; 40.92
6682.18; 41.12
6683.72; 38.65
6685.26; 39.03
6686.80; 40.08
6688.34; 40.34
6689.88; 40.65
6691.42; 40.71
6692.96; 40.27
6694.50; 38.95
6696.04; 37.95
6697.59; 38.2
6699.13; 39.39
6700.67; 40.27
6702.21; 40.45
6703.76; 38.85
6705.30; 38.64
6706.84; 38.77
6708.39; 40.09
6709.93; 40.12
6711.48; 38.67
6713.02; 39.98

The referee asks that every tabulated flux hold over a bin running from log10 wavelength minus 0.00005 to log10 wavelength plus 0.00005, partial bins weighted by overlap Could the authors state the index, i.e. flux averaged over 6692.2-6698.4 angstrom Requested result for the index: 38.8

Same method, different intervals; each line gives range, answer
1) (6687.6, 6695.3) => 40.2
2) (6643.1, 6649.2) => 40.1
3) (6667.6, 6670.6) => 39.2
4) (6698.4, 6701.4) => 39.9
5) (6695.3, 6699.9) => 38.5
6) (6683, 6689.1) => 39.5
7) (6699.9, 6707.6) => 39.4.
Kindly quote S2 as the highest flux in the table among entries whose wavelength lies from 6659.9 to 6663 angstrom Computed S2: 39.67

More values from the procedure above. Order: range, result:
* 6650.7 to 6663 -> 40.32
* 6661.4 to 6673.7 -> 40.94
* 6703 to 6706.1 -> 38.85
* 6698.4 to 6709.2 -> 40.45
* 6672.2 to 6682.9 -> 41.12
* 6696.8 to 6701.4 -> 40.27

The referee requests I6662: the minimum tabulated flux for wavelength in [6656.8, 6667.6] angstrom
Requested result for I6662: 38.72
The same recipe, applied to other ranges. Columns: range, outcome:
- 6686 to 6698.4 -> 37.95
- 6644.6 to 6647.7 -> 40.14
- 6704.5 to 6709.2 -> 38.64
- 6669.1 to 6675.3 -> 39.49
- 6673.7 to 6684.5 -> 35.8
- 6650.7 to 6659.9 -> 39.09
